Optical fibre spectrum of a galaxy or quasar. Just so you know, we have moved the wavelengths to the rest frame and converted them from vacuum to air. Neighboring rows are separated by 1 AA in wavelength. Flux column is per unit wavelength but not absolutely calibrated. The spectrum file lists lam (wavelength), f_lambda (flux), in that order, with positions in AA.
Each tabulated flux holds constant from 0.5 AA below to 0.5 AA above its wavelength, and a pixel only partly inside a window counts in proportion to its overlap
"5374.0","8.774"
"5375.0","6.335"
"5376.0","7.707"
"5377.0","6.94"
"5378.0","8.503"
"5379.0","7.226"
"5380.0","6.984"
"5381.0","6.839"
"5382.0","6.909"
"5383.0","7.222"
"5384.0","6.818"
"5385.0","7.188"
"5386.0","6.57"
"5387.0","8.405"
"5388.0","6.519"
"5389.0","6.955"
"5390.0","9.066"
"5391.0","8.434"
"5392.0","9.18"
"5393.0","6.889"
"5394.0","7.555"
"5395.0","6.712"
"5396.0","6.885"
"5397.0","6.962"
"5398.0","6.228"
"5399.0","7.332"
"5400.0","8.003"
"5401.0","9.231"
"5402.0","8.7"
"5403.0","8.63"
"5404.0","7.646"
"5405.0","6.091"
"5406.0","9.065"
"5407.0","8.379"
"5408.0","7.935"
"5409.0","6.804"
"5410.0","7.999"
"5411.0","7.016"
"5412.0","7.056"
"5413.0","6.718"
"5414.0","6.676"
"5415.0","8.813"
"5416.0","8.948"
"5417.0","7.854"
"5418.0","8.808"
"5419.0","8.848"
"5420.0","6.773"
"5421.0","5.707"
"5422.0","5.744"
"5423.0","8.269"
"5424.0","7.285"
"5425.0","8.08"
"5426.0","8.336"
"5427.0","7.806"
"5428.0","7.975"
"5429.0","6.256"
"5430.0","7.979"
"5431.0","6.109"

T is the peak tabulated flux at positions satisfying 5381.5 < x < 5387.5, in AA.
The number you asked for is 8.405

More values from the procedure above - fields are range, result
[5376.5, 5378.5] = 8.503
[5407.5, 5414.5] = 7.999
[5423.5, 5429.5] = 8.336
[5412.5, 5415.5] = 8.813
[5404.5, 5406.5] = 9.065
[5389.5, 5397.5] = 9.18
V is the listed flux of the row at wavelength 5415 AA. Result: 8.813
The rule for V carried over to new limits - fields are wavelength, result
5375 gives 6.335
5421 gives 5.707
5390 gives 9.066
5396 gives 6.885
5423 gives 8.269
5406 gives 9.065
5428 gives 7.975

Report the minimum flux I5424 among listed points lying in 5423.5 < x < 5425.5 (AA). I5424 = 7.285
